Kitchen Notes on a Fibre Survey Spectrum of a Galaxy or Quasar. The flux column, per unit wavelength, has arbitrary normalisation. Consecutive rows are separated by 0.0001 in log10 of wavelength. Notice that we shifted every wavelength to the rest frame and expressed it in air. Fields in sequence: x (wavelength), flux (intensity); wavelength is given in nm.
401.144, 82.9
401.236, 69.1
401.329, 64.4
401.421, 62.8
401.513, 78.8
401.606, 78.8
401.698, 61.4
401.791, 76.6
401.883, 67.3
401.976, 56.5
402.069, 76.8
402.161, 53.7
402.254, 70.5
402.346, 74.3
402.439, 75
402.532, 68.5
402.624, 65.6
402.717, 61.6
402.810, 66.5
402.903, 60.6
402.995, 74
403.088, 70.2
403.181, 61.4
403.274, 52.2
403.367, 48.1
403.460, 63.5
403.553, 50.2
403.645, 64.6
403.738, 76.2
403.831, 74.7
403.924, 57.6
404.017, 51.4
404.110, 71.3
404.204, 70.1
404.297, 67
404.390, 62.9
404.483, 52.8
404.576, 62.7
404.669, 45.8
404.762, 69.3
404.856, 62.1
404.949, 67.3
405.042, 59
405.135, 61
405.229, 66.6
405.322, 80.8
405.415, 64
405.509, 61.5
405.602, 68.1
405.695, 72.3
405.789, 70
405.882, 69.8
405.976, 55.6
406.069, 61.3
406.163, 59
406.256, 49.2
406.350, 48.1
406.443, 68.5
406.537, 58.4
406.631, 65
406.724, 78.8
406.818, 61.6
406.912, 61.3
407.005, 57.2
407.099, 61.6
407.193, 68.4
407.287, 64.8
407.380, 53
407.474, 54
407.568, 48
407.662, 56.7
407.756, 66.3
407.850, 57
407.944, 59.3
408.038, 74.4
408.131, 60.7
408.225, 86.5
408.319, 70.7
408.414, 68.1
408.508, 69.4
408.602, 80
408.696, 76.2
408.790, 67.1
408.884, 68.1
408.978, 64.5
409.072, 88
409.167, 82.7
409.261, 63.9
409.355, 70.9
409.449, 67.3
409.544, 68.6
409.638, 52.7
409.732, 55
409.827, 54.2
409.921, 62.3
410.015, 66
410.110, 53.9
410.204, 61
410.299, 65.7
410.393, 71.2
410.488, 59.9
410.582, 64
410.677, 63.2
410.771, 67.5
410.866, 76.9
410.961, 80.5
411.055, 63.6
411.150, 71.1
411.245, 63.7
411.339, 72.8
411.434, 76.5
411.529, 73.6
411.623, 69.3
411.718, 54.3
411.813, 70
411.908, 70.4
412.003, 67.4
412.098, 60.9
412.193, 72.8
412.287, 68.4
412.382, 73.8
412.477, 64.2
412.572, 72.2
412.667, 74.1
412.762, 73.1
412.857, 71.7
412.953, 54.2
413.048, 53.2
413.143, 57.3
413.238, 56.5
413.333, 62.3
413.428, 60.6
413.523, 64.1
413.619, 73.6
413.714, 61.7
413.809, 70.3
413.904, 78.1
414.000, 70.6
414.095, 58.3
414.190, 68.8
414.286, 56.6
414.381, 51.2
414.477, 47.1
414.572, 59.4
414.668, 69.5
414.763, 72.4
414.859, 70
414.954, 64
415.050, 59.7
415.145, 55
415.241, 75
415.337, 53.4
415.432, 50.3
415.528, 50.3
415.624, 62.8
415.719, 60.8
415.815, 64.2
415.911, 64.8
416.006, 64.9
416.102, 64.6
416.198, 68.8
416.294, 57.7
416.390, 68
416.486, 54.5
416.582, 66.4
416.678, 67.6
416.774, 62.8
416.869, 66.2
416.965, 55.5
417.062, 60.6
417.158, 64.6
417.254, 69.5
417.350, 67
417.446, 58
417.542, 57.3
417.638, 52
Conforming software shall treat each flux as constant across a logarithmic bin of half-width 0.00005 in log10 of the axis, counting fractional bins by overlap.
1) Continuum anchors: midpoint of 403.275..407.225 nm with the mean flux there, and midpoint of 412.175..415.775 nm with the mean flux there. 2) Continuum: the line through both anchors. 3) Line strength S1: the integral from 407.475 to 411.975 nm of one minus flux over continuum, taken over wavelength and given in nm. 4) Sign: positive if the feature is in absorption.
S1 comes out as -0.269 nm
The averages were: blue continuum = 62.8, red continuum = 63.5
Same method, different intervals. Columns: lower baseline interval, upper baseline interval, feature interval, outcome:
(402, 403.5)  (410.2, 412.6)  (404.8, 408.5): 0.16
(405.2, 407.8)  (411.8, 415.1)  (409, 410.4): -0.04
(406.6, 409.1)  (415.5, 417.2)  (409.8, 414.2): -0.14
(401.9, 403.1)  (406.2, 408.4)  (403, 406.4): 0.12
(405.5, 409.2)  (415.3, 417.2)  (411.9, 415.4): -0.11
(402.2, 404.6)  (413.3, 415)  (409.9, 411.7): -0.08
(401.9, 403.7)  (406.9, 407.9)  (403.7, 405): -0.03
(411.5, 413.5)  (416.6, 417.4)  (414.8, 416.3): 0.07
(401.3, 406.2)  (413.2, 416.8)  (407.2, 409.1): -0.07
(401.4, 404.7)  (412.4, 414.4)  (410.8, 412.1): -0.10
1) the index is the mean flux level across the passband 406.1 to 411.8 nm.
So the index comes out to 65.4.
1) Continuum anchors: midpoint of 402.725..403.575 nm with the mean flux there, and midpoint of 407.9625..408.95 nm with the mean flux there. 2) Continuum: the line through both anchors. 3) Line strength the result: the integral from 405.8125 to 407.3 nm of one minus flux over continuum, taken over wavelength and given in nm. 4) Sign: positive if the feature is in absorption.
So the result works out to 0.13 nm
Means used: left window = 61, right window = 71.6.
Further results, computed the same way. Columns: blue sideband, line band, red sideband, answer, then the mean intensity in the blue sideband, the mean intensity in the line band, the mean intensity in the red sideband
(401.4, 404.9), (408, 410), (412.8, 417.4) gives -0.17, 64.8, 69.1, 62.6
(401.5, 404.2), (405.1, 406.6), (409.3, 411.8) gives 0.05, 65.7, 63.4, 65.7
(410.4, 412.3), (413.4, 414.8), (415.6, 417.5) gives 0.04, 68.4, 64.1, 63.5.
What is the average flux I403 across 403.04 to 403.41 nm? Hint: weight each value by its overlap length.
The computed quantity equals 58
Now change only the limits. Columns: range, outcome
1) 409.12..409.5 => 71.2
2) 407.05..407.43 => 61.8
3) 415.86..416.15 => 64.8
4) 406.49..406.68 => 62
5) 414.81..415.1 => 64.5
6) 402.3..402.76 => 69.1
